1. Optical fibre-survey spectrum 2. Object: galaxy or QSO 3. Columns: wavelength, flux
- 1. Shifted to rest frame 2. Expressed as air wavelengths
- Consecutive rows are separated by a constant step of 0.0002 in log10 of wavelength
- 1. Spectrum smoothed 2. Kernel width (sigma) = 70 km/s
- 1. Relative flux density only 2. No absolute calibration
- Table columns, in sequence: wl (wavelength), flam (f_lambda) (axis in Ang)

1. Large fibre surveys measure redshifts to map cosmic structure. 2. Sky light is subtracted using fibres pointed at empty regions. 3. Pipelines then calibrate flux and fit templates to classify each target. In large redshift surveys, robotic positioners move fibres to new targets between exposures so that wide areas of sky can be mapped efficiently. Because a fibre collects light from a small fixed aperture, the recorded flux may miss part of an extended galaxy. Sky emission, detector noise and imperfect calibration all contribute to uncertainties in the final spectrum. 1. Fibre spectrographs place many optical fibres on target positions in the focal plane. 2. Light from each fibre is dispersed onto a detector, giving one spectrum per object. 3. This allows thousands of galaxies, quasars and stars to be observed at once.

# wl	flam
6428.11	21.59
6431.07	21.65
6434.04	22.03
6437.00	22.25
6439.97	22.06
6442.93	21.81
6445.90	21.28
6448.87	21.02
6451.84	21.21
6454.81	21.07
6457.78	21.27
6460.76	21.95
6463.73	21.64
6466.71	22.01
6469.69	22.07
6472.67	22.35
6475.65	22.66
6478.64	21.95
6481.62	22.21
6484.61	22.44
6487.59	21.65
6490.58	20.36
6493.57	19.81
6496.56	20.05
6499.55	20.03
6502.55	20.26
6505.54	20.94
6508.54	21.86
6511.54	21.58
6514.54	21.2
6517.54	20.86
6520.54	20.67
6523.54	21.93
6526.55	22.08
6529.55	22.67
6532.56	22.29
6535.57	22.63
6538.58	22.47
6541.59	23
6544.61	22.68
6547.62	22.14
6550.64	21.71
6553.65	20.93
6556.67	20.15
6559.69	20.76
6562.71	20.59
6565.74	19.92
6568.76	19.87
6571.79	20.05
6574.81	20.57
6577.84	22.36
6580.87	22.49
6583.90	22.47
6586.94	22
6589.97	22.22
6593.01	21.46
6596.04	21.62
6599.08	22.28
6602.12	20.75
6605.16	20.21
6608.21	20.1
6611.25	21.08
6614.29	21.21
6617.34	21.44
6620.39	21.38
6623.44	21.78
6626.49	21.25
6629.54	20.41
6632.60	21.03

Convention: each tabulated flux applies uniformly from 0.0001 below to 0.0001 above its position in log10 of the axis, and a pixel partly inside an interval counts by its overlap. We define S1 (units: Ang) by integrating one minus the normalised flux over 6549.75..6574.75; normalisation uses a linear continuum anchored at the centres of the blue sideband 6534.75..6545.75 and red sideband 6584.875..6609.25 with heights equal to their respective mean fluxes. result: 1.9 Ang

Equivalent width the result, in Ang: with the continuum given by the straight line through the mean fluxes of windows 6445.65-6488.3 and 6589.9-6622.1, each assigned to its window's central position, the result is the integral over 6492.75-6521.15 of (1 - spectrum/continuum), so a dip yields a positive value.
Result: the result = 1.2 Ang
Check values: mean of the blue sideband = 21.8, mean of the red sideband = 21.2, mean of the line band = 20.7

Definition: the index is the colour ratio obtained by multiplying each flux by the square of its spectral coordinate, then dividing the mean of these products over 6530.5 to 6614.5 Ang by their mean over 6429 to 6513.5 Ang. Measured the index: 1.0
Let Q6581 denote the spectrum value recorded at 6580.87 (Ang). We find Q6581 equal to 22.49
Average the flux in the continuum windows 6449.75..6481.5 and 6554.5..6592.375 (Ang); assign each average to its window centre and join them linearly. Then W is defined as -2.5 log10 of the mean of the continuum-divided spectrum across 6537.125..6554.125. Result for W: -0.046 mag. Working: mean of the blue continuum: 21.8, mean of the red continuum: 21.1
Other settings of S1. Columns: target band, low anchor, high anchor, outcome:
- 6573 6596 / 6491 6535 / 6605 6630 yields -0.9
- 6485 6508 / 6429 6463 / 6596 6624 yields 0.9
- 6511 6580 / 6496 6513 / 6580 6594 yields 0.0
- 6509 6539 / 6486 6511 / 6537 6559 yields -0.8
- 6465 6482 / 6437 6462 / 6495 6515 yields -0.8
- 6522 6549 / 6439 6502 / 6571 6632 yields -1.3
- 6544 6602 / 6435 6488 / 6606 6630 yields -0.1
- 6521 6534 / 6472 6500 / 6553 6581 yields -0.7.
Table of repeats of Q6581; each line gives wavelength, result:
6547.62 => 22.14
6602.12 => 20.75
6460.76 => 21.95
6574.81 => 20.57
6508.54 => 21.86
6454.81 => 21.07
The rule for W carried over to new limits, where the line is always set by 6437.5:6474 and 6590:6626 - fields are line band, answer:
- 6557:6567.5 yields 0.05 mag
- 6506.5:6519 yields 0.01 mag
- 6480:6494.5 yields 0.01 mag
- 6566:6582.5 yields 0.02 mag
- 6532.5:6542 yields -0.06 mag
